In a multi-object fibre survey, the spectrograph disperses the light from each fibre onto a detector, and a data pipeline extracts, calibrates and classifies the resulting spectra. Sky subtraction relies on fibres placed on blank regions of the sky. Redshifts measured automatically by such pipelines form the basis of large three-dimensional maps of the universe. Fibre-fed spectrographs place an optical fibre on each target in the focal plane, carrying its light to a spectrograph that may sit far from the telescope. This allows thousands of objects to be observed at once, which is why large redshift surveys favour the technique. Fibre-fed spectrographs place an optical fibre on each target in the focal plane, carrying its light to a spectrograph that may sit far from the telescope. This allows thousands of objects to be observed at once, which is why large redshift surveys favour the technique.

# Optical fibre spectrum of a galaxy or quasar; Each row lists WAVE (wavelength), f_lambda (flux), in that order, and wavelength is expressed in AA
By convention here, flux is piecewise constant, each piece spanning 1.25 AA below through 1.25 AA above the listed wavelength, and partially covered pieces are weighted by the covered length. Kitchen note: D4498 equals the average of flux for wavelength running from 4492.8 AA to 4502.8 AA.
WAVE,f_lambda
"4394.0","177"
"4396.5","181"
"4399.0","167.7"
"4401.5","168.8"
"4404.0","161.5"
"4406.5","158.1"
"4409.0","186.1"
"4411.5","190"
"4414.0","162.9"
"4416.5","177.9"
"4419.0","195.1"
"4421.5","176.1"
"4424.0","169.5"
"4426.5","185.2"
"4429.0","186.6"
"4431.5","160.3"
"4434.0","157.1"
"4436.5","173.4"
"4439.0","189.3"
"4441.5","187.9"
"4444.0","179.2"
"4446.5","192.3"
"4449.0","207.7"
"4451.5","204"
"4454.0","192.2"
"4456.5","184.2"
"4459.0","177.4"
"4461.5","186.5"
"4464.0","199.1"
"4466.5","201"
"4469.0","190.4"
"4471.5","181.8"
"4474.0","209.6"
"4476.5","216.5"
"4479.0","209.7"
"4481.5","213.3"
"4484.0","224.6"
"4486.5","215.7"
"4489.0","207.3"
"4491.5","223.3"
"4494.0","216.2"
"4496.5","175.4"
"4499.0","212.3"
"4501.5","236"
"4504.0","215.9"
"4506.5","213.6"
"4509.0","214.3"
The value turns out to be 210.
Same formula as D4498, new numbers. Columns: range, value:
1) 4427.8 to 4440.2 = 173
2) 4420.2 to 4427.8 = 177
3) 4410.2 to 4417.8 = 177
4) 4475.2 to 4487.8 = 216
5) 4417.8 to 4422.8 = 185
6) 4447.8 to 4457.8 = 197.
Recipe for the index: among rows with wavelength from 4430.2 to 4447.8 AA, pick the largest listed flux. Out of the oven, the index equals 192.3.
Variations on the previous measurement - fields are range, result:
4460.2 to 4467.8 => 201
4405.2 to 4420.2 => 195.1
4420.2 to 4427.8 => 185.2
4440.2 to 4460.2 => 207.7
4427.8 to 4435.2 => 186.6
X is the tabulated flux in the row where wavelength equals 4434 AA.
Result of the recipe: 157.1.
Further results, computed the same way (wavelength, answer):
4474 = 209.6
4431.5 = 160.3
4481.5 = 213.3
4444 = 179.2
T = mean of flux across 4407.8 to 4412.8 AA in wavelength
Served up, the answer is 188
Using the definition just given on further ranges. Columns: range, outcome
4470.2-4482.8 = 206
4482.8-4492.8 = 218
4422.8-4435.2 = 172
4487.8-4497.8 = 206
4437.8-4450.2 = 191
